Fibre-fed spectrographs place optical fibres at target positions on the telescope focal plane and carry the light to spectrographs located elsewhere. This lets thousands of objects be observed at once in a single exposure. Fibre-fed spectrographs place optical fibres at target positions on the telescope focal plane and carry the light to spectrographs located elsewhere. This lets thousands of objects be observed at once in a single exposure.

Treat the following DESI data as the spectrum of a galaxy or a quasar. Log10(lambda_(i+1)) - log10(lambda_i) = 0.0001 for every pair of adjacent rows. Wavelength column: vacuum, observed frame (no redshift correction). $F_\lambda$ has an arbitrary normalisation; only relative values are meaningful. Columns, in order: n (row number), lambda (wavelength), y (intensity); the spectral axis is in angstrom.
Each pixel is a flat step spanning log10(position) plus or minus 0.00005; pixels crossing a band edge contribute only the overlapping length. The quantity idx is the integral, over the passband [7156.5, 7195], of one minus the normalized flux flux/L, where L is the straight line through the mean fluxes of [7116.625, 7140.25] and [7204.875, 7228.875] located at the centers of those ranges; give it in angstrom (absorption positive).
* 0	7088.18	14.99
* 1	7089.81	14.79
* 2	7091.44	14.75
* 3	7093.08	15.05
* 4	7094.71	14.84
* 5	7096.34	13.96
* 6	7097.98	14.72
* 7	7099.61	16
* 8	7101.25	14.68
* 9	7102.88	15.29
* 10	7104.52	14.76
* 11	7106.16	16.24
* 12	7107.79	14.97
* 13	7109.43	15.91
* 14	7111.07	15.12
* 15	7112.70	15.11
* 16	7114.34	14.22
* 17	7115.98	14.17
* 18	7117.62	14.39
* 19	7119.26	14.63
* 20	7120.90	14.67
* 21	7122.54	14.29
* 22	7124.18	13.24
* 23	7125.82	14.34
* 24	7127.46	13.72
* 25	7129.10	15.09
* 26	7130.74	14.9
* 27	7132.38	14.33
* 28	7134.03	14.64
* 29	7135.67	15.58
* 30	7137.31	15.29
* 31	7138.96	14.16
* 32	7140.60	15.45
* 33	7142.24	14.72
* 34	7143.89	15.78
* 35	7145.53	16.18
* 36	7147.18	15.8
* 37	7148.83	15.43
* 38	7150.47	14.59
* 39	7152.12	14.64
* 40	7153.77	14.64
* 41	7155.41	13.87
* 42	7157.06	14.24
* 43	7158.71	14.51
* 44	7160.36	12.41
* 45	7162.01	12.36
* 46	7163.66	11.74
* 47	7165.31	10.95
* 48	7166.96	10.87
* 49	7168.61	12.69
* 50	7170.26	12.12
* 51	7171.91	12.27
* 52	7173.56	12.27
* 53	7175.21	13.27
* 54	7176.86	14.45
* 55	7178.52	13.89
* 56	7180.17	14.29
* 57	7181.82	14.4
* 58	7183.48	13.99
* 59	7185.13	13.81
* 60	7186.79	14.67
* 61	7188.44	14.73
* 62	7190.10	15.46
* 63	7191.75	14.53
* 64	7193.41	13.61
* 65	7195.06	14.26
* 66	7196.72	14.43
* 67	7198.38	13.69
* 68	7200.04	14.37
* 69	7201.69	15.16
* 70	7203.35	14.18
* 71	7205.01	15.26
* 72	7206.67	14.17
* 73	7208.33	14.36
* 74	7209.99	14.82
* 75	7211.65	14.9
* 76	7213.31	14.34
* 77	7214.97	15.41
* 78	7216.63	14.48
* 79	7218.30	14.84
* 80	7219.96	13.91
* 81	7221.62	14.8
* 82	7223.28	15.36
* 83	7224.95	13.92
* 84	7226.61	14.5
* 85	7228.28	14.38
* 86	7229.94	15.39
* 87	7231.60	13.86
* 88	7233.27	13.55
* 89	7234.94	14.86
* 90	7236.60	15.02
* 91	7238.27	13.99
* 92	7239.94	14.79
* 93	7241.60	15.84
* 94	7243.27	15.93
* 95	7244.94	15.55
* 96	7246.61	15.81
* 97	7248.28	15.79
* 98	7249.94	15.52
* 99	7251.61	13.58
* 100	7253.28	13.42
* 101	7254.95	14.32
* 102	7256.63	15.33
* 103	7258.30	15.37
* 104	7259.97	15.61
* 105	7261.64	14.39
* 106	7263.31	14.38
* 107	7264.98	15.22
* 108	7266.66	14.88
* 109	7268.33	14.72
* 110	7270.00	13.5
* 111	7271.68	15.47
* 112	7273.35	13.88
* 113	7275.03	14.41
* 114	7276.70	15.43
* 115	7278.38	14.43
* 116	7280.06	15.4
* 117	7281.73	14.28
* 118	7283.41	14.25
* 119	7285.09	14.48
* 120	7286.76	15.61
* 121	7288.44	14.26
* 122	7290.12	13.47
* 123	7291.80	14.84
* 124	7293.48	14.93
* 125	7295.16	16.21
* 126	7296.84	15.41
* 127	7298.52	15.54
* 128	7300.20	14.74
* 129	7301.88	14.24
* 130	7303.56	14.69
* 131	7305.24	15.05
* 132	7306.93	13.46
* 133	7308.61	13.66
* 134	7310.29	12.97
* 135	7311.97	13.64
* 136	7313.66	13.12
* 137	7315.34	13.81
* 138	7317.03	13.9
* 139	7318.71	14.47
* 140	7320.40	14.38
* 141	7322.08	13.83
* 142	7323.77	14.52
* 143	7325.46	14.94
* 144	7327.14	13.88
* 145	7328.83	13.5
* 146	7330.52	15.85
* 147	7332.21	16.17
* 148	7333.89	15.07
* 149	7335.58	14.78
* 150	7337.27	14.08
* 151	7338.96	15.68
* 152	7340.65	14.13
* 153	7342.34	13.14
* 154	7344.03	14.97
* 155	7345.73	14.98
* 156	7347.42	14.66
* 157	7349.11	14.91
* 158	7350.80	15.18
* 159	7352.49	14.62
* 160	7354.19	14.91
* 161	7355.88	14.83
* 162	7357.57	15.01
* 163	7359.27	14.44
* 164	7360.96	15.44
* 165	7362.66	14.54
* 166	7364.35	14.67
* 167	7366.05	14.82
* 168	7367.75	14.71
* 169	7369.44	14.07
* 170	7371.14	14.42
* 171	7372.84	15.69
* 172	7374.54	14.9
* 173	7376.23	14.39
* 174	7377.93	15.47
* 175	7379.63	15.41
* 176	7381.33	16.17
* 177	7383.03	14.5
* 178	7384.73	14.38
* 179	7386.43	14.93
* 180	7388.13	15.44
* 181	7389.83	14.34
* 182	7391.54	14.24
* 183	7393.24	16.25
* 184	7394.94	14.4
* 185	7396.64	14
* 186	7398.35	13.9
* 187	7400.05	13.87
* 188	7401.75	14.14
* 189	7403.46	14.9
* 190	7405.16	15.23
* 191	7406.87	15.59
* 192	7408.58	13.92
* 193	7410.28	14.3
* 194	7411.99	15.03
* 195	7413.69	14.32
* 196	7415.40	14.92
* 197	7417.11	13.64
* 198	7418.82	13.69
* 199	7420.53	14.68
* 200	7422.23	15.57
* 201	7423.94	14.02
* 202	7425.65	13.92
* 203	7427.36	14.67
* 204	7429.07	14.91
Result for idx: 3.1 angstrom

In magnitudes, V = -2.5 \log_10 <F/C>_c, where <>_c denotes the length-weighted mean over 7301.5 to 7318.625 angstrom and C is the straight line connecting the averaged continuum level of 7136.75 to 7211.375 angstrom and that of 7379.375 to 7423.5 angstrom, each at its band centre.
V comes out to 0.04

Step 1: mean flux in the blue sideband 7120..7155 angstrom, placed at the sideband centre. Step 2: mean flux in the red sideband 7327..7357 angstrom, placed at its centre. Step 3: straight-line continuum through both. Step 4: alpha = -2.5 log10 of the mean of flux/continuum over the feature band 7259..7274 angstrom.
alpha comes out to 0.01 mag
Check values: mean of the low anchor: 14.8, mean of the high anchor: 14.8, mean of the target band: 14.7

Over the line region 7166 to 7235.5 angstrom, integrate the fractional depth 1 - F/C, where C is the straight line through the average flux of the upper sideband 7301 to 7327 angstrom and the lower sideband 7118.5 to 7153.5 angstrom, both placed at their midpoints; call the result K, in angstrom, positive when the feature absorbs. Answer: 1.87 angstrom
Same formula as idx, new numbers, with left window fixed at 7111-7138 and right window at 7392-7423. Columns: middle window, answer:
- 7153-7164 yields 0.8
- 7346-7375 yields -0.5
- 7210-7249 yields -0.7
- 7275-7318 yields 0.3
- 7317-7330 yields 0.3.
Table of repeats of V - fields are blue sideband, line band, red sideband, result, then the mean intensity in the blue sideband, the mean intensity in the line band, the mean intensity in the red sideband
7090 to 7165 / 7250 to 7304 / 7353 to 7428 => 0.00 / 14.6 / 14.7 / 14.7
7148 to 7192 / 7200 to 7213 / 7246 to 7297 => -0.05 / 13.6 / 14.7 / 14.8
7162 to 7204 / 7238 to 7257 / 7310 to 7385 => -0.08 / 13.6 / 15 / 14.6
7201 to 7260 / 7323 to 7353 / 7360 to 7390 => 0.01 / 14.8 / 14.7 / 14.9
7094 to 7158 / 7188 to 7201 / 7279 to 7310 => 0.03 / 14.8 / 14.4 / 14.7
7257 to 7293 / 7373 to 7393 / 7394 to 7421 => -0.04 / 14.7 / 15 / 14.4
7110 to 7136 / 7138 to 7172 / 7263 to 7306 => 0.06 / 14.5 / 13.8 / 14.8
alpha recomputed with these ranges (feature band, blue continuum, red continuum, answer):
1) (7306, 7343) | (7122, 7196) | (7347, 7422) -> 0.02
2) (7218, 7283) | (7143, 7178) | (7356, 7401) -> -0.05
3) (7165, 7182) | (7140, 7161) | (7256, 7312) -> 0.15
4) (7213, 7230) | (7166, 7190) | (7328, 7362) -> -0.06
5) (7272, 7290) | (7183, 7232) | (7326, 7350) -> 0.00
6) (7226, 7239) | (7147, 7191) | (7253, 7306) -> -0.01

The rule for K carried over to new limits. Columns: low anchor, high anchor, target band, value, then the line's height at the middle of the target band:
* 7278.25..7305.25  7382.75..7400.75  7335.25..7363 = -0.1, 14.7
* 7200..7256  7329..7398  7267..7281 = 0.1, 14.8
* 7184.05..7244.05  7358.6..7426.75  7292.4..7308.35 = -0.3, 14.6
